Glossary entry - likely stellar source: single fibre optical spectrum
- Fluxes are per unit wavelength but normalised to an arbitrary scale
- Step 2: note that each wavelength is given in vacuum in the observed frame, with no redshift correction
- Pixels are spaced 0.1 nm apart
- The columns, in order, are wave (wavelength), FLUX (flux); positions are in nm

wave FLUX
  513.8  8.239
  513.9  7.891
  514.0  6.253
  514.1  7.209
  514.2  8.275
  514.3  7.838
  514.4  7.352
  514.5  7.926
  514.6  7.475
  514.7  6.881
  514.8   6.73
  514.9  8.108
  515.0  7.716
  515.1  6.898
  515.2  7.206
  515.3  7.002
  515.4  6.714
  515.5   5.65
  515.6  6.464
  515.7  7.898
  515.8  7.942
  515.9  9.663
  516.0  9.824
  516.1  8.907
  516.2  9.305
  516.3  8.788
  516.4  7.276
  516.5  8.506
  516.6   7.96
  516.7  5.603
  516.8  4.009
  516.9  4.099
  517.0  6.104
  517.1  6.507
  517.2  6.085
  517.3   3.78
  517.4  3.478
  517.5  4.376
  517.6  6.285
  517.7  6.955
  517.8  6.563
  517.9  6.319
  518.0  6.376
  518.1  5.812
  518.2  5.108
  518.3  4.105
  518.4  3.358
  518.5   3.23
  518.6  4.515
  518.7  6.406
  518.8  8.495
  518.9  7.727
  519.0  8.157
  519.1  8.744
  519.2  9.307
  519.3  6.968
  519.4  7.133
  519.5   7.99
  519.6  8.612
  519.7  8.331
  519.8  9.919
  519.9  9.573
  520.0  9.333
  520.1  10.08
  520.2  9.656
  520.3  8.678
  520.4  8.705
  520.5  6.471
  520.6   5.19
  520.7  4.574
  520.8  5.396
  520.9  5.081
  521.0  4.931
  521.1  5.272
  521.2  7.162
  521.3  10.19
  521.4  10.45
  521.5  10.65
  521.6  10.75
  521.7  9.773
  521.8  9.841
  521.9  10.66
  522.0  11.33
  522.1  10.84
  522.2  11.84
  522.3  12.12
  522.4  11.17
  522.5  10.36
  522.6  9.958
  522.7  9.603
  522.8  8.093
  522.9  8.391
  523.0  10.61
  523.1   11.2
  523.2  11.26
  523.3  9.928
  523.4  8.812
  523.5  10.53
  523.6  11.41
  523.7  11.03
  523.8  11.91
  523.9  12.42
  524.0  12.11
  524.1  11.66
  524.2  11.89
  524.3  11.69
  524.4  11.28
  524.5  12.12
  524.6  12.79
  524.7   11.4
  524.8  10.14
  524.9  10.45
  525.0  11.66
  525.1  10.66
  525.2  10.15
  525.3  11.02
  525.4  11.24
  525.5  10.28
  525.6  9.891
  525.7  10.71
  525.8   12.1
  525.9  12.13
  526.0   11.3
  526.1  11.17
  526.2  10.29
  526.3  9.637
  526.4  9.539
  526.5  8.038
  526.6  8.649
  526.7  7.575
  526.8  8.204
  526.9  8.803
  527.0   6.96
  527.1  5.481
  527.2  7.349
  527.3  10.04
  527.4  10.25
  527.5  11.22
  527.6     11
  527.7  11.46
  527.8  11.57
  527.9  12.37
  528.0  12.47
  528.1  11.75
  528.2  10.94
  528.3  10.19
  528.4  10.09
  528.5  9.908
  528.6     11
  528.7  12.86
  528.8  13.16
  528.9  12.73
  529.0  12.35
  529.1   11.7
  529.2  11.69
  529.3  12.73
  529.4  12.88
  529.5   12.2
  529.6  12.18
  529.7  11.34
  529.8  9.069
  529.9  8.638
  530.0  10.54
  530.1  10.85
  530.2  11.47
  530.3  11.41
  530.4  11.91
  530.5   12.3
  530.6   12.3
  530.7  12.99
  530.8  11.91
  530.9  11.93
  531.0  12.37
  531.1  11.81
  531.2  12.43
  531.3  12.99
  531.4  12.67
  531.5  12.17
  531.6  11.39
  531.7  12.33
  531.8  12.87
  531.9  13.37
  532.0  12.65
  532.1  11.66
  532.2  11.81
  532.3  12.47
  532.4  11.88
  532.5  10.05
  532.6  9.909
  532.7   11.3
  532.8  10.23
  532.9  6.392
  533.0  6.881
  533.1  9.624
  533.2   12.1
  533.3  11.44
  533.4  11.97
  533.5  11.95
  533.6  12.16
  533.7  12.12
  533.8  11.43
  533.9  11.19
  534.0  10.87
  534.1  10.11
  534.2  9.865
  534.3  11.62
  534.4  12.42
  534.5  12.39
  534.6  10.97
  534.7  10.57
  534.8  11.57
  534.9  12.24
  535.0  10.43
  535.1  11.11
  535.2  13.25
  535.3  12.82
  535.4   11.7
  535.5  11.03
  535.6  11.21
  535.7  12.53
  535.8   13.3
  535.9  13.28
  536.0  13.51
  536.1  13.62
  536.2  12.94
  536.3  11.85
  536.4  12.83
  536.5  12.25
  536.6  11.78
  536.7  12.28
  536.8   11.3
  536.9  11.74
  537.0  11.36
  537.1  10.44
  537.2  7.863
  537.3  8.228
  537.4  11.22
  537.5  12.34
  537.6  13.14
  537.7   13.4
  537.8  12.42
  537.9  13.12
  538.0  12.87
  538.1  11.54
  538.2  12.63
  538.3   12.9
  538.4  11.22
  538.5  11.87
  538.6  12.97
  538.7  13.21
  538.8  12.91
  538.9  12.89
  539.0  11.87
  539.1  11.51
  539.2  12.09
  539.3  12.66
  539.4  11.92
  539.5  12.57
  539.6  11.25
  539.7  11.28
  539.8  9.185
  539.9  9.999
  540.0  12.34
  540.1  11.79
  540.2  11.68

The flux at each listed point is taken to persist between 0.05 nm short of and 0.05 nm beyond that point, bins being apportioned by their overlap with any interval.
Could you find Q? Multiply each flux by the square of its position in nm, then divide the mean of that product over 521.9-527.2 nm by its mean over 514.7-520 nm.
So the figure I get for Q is 1.55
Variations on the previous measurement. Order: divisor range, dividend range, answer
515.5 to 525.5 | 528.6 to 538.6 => 1.43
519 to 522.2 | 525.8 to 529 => 1.25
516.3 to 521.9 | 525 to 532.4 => 1.63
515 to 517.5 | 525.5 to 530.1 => 1.61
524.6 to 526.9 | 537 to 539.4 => 1.22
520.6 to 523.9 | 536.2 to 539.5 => 1.34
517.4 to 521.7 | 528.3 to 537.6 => 1.69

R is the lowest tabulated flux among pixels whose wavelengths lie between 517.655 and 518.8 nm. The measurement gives 3.23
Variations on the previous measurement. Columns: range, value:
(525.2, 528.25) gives 5.481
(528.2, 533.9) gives 6.392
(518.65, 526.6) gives 4.574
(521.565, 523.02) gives 8.093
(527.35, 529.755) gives 9.908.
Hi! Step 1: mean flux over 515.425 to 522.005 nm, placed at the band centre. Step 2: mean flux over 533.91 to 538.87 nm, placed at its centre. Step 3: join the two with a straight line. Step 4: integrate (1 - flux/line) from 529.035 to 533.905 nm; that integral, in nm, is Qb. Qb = -0.42 nm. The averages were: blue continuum 7.28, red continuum 11.9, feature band 11.5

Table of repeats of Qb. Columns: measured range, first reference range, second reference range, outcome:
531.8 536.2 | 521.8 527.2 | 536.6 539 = 0.00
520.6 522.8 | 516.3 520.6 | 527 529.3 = -0.21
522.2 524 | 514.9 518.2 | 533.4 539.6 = -0.46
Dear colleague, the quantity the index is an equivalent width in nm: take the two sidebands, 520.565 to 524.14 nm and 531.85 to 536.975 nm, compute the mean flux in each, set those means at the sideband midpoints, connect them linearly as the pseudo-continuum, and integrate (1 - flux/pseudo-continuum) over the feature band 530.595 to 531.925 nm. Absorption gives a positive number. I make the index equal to -0.16 nm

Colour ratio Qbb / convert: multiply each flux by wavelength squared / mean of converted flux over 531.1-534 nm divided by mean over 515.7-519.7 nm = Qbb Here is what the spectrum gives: 1.80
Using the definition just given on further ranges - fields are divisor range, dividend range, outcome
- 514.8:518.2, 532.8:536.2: 1.81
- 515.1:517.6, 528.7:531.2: 1.83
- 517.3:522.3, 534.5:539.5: 1.69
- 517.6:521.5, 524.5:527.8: 1.45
